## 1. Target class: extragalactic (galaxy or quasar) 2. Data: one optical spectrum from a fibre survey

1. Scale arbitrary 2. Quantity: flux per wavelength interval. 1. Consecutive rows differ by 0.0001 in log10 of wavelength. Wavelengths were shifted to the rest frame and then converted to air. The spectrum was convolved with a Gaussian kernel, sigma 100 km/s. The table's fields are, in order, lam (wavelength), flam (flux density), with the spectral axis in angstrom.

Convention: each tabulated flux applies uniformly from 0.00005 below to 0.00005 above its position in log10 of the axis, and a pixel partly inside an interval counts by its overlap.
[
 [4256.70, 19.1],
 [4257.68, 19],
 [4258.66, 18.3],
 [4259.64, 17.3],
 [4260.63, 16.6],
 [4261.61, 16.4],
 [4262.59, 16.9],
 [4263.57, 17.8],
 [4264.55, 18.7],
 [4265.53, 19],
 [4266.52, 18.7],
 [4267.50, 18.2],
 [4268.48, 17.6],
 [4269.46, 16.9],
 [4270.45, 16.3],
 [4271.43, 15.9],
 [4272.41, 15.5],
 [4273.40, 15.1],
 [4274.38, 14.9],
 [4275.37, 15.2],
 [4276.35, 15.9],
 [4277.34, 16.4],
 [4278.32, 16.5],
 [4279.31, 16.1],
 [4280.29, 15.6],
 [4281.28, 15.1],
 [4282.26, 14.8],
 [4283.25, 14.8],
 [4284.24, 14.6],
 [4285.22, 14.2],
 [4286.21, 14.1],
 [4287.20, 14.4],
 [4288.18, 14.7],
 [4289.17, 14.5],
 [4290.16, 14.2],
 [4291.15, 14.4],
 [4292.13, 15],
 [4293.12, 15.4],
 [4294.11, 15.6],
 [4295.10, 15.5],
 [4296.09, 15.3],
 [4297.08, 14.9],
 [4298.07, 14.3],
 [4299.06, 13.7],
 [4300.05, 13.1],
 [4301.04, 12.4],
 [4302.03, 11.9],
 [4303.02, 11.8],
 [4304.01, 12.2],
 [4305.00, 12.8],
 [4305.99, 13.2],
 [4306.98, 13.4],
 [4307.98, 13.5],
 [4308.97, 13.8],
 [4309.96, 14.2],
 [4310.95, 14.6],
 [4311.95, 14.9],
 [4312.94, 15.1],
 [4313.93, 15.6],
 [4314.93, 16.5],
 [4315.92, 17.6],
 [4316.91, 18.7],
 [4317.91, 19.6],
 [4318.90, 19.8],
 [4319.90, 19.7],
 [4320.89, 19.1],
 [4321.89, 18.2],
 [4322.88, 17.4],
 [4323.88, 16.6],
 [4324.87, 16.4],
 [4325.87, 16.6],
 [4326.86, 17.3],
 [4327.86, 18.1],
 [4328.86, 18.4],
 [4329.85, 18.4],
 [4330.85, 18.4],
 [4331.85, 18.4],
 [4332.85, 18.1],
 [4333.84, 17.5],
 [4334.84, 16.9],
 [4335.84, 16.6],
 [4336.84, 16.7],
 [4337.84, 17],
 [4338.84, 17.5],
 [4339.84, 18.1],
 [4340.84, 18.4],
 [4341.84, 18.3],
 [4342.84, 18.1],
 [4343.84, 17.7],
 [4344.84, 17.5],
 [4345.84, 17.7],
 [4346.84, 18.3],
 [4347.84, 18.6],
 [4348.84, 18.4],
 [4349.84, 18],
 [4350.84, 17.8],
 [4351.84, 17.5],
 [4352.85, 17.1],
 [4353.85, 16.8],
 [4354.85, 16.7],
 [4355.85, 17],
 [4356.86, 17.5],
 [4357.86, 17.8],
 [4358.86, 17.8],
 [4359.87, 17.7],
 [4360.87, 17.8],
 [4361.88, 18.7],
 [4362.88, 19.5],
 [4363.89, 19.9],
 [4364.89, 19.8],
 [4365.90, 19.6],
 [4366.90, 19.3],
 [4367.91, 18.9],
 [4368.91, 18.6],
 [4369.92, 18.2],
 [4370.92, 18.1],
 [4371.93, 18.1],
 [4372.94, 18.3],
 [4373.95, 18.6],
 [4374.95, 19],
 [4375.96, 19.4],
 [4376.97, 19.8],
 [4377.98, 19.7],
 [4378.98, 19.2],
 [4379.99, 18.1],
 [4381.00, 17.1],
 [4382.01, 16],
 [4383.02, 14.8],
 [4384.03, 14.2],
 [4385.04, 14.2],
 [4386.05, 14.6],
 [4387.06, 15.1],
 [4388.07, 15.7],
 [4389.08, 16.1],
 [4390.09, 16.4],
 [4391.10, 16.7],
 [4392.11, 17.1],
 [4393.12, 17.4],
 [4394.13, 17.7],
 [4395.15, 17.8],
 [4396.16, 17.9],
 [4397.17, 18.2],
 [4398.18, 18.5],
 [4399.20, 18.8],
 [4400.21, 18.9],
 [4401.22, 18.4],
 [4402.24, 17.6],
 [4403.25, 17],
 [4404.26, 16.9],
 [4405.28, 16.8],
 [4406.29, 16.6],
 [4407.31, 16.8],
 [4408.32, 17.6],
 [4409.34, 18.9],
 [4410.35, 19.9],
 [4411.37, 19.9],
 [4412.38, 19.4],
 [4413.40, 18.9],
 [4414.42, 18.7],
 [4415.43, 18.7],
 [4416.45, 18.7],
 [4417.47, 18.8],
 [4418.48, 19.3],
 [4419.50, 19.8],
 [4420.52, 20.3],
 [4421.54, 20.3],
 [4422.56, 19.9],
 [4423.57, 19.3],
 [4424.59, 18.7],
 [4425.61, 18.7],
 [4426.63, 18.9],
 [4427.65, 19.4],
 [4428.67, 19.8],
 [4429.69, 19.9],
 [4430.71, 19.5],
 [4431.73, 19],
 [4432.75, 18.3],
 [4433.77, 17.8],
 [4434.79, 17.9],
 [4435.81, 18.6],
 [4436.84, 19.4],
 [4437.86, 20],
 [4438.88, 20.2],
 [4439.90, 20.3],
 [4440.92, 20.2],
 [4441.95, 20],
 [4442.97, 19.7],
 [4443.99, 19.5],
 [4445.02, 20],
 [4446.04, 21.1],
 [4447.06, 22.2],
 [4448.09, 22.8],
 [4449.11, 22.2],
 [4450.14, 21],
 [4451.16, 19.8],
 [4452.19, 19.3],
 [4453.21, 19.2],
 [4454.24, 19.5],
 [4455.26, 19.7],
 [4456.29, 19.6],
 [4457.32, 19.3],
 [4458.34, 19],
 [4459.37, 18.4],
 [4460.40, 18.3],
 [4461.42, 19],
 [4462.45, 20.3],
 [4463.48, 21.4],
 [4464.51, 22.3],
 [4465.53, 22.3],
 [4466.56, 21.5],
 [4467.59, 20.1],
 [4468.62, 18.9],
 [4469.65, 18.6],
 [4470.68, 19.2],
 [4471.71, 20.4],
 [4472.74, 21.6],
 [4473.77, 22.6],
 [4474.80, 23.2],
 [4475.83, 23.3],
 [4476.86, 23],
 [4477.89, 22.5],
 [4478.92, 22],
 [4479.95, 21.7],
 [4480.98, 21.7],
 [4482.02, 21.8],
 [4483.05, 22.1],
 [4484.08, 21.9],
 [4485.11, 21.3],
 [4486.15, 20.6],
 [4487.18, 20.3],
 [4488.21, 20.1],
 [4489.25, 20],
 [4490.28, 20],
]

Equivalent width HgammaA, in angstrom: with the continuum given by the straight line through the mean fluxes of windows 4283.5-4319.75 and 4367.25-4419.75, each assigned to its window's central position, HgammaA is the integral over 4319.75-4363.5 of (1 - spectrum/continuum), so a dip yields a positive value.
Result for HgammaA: -4.6 angstrom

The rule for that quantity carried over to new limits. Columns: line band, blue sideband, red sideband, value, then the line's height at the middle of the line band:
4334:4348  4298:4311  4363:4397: -2.1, 15.3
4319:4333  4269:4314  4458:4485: -1.9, 15.8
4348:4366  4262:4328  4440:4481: -0.5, 17.5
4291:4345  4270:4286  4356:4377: 2.2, 16.9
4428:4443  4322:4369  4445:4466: 0.4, 19.9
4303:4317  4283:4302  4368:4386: 0.6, 15.1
